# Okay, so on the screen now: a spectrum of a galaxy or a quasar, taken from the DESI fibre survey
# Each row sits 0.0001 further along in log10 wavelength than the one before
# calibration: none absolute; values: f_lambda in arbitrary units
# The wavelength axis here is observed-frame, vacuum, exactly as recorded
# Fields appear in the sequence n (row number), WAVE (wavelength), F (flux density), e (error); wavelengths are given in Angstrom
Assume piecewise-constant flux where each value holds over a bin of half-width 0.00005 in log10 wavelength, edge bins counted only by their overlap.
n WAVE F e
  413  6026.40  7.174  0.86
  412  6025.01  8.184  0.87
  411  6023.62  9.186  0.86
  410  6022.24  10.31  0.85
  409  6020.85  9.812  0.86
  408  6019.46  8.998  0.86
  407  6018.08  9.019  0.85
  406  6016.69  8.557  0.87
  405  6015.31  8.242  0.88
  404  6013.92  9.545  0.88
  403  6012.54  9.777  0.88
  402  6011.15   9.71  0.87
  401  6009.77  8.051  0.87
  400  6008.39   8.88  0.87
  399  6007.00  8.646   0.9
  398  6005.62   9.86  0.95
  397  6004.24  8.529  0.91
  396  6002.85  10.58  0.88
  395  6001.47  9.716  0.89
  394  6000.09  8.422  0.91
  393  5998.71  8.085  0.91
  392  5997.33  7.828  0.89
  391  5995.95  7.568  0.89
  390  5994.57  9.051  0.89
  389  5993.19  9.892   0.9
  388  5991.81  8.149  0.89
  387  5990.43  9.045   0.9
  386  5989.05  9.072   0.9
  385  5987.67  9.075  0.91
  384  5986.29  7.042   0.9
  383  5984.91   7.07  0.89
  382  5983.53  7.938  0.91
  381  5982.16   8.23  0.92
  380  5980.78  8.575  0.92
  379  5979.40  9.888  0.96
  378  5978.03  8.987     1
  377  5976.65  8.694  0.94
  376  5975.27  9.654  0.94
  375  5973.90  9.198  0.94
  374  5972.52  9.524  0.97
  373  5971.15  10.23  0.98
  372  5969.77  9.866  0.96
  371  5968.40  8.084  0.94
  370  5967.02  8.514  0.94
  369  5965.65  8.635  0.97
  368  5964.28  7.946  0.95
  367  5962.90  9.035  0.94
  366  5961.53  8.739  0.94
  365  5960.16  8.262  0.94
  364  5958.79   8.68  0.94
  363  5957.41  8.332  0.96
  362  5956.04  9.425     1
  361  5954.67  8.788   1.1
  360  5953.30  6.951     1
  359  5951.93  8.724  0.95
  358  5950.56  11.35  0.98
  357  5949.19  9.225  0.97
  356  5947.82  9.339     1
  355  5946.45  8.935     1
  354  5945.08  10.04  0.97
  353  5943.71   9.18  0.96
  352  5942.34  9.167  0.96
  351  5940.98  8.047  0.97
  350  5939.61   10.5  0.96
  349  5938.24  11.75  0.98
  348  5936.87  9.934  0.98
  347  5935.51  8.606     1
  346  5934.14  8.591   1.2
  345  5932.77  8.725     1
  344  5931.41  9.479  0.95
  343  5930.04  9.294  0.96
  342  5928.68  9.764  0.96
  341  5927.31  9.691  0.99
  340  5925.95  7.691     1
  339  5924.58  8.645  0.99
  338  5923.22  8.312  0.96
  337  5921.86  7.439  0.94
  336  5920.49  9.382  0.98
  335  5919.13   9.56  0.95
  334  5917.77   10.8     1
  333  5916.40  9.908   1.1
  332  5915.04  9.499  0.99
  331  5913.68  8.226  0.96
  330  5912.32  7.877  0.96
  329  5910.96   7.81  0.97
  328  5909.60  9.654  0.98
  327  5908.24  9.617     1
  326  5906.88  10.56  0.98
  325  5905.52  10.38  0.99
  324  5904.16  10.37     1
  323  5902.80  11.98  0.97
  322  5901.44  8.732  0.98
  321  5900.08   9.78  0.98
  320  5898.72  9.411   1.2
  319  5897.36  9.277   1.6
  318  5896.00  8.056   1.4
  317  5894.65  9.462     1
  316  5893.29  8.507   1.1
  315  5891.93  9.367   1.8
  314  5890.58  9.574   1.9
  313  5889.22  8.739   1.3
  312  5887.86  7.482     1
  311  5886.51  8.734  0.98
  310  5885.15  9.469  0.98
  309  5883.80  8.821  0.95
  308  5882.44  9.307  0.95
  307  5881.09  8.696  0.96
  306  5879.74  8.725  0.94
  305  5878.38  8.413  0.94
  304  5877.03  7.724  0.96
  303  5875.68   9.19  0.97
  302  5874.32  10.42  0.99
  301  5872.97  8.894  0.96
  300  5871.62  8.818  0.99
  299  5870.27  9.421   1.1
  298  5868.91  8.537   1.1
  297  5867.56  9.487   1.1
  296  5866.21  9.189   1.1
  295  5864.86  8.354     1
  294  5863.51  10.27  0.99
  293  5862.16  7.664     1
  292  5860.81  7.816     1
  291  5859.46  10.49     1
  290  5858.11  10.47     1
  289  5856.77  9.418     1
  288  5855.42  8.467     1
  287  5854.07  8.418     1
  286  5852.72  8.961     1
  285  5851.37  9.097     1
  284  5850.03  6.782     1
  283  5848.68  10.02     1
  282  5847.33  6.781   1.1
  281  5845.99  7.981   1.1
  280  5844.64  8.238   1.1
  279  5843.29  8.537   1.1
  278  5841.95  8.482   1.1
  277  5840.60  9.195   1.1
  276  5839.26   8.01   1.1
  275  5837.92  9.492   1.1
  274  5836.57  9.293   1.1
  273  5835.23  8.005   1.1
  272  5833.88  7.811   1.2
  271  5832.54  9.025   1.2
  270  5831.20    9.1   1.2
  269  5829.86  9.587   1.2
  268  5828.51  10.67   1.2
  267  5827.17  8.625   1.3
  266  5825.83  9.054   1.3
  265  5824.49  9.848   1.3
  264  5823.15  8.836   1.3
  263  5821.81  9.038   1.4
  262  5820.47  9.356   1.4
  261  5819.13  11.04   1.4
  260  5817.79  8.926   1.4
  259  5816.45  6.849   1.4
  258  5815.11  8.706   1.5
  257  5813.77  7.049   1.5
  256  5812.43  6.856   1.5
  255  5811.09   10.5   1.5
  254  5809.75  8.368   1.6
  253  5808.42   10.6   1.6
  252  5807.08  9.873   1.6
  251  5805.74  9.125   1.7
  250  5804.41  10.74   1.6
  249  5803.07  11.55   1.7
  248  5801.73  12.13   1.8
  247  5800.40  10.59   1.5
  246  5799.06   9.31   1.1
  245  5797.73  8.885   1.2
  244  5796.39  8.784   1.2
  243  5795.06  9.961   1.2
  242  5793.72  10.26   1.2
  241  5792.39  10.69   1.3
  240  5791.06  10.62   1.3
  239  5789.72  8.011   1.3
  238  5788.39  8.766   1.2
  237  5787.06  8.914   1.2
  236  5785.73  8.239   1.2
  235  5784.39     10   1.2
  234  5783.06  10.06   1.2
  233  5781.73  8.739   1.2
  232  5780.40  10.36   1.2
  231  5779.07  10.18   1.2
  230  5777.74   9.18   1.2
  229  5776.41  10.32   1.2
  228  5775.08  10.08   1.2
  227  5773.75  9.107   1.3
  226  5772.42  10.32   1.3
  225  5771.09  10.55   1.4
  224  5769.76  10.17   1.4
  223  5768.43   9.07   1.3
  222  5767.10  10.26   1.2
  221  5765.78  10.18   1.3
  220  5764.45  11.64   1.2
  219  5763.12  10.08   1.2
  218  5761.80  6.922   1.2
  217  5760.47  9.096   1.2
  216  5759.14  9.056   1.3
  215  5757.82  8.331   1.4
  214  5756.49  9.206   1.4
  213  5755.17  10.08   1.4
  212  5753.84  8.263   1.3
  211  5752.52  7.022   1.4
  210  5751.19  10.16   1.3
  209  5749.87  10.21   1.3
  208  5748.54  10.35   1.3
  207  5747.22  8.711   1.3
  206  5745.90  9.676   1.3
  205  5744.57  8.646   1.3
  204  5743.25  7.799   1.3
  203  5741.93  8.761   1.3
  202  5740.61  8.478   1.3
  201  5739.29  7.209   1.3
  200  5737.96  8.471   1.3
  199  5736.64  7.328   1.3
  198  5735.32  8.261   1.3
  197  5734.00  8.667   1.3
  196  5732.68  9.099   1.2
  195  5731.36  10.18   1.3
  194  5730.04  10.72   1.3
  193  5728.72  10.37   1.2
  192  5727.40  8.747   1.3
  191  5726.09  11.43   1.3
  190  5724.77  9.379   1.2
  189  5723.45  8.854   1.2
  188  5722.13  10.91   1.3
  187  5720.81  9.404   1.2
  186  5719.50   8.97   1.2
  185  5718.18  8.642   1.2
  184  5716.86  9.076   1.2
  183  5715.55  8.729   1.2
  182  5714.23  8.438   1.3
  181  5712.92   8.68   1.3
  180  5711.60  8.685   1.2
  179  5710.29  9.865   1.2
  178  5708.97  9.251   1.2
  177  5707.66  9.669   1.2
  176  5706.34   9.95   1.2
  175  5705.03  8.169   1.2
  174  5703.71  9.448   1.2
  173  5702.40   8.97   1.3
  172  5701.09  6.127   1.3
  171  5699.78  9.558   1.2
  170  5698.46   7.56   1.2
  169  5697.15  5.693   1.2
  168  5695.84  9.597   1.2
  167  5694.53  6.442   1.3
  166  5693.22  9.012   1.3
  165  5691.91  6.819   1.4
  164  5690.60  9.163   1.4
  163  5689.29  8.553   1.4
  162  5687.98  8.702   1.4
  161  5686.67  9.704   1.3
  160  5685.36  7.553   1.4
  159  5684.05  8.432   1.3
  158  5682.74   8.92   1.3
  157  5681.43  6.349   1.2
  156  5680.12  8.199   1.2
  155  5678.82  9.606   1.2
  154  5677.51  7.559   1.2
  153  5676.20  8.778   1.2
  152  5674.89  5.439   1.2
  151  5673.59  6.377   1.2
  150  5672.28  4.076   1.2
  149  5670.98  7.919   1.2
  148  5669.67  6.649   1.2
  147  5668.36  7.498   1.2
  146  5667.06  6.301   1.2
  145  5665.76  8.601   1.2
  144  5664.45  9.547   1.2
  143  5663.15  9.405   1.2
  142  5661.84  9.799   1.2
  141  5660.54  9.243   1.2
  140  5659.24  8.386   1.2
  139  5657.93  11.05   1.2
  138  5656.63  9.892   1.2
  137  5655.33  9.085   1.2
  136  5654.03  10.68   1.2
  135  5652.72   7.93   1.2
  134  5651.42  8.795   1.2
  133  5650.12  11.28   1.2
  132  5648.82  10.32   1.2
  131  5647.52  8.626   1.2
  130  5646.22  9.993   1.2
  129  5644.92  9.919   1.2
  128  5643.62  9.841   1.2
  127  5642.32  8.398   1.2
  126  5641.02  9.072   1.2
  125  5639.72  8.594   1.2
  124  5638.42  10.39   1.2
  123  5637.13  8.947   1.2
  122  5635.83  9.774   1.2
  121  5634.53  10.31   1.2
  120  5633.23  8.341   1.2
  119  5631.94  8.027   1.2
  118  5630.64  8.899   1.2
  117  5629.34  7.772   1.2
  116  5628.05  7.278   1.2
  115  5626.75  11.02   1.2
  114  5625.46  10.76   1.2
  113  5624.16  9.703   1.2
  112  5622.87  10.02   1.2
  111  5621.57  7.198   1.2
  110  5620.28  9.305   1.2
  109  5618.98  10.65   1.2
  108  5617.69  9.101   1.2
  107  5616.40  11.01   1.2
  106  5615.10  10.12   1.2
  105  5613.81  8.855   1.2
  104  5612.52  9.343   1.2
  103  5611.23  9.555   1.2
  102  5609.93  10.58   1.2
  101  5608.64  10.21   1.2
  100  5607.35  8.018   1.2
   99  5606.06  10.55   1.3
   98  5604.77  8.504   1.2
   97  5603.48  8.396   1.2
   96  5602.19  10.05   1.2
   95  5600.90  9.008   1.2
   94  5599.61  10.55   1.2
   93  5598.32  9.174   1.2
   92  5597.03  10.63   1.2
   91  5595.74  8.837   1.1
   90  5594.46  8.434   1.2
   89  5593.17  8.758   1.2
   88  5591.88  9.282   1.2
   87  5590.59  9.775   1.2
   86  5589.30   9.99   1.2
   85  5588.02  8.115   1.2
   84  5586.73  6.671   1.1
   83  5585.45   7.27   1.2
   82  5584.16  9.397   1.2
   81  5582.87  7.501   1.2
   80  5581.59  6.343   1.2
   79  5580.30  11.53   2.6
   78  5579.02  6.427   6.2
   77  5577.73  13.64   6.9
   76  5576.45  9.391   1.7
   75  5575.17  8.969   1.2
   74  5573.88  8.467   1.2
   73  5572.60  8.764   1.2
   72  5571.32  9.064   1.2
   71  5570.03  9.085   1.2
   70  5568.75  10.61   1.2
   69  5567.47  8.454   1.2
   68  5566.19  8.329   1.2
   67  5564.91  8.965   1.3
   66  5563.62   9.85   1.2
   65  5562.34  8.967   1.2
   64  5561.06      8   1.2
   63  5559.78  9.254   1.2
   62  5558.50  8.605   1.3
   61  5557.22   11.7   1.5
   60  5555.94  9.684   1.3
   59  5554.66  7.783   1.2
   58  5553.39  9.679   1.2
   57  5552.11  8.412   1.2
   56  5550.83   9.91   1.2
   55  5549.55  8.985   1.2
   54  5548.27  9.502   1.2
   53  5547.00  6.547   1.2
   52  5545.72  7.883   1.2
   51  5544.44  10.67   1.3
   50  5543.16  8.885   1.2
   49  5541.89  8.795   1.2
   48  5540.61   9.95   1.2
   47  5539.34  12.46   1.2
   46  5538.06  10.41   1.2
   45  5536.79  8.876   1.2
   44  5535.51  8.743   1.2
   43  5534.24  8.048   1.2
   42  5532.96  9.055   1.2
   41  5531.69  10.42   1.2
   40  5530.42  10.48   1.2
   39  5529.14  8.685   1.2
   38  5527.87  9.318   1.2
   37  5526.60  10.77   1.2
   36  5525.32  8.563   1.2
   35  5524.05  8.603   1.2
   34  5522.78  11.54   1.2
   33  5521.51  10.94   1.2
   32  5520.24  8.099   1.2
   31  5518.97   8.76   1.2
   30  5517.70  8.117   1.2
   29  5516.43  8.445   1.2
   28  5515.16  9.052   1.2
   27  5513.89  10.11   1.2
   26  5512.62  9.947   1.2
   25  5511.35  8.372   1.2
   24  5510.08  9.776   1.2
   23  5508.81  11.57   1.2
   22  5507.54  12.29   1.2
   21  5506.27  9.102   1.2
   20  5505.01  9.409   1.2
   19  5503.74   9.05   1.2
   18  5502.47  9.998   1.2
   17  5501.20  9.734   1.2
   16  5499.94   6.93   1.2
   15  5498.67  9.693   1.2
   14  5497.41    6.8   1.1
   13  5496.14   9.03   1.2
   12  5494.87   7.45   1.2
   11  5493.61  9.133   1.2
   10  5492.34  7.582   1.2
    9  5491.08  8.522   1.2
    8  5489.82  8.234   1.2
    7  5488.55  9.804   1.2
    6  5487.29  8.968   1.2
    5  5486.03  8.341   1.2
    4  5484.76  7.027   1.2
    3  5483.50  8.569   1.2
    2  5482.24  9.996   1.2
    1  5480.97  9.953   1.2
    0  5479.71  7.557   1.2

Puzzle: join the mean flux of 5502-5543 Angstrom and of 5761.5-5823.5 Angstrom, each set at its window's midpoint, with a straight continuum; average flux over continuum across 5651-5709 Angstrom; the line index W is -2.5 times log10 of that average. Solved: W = 0.157 mag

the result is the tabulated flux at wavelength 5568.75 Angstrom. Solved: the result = 10.61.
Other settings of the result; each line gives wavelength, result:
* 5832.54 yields 9.025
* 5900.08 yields 9.78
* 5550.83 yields 9.91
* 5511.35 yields 8.372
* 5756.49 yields 9.206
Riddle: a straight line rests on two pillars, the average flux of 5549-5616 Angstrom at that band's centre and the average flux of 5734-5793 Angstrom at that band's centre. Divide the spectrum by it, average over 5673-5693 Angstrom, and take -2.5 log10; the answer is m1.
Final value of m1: 0.15 mag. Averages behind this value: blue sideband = 9.17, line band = 8.04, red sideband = 9.26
